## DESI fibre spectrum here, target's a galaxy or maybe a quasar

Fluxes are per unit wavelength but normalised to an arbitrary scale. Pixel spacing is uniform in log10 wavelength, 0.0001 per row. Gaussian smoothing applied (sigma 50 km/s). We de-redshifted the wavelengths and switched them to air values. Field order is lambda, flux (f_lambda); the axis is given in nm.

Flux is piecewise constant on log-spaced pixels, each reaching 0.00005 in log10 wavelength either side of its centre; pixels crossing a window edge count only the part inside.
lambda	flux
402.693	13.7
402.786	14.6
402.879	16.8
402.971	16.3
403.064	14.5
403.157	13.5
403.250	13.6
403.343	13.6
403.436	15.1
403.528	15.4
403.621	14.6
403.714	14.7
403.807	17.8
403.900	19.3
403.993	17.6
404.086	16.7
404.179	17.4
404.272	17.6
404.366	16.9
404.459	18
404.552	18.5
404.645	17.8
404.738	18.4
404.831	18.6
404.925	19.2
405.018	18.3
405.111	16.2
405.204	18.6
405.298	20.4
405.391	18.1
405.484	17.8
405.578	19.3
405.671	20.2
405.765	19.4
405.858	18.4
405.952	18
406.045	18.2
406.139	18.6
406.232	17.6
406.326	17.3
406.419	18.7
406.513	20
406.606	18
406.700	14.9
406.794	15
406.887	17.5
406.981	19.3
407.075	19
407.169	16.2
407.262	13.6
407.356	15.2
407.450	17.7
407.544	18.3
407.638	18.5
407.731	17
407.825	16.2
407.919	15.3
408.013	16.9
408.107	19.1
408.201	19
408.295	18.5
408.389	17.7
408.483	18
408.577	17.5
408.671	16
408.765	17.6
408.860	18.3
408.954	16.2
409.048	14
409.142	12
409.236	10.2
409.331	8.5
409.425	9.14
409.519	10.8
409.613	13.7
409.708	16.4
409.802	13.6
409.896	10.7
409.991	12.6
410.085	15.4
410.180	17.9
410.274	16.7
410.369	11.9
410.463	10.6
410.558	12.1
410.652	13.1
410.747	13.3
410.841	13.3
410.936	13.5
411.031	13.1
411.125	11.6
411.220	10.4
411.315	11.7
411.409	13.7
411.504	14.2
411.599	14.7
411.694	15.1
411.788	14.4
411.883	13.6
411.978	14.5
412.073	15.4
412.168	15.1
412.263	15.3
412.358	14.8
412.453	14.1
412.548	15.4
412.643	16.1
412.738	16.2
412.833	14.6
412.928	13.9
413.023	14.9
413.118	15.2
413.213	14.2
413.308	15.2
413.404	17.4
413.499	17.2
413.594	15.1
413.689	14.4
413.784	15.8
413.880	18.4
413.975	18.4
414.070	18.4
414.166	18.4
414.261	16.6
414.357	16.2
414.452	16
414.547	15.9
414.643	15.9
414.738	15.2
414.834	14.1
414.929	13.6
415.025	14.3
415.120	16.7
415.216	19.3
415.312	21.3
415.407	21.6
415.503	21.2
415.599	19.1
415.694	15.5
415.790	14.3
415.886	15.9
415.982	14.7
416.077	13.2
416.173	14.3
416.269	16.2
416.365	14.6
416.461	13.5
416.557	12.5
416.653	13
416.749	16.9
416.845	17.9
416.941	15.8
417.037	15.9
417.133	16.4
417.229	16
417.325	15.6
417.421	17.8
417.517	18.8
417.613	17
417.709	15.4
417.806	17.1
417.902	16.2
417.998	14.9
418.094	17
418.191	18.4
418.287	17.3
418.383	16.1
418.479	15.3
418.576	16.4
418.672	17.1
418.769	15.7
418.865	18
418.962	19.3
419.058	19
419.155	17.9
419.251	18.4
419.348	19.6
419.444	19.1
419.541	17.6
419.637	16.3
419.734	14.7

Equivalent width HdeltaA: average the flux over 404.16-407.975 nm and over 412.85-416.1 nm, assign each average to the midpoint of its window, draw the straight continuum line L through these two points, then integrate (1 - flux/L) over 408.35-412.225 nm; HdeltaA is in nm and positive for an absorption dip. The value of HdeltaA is 0.735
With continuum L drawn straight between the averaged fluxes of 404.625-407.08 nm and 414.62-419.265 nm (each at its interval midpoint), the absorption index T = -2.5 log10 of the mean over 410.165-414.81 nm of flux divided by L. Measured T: 0.16 mag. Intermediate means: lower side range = 18.2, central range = 14.9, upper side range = 16.5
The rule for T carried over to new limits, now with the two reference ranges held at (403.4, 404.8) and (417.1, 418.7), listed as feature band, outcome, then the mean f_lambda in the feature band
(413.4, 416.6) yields 0.03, 16.3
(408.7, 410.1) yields 0.26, 13.3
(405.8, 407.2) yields -0.05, 17.8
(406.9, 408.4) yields -0.02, 17.3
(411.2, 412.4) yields 0.19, 14.1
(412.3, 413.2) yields 0.12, 15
